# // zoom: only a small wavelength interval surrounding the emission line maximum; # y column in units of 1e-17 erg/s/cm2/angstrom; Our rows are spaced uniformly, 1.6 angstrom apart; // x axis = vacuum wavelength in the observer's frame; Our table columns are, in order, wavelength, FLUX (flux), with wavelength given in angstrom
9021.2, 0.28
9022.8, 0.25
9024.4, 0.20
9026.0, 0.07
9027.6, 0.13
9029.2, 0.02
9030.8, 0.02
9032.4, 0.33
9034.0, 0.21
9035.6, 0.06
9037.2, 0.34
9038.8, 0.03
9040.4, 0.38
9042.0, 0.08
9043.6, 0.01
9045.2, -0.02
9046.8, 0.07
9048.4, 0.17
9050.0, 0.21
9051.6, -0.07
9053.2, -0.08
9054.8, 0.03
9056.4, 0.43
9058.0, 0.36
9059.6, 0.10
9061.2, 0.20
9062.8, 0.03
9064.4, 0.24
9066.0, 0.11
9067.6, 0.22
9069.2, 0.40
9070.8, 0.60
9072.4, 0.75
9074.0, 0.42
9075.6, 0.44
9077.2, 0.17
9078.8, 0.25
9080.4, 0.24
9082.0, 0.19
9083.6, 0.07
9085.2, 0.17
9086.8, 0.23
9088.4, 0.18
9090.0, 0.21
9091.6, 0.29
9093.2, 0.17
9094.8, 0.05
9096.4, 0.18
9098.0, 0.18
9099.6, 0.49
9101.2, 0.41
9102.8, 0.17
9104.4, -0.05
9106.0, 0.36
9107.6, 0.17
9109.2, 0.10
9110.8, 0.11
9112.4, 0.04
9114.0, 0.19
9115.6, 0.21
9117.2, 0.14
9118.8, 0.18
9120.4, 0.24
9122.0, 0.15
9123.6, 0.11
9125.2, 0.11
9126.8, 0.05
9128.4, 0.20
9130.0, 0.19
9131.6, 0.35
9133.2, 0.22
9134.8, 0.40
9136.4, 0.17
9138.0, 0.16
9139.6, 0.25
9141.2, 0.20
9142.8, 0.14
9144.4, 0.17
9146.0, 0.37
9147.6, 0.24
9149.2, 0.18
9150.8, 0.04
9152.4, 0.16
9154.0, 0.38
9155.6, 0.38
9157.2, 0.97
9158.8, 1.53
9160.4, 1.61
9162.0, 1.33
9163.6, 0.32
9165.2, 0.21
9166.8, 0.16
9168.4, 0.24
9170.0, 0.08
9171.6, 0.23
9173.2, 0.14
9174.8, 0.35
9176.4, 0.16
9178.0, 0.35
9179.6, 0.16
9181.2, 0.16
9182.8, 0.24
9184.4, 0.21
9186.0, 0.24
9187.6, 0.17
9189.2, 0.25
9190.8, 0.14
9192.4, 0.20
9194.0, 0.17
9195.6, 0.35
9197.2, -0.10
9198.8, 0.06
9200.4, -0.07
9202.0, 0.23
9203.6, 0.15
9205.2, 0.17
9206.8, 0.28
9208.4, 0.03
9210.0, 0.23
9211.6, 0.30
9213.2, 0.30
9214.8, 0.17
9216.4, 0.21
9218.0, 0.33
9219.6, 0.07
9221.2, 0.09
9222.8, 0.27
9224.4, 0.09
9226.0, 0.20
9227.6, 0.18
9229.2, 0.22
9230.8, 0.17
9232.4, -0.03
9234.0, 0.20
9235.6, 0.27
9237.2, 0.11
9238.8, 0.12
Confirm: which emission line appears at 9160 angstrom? [O III]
